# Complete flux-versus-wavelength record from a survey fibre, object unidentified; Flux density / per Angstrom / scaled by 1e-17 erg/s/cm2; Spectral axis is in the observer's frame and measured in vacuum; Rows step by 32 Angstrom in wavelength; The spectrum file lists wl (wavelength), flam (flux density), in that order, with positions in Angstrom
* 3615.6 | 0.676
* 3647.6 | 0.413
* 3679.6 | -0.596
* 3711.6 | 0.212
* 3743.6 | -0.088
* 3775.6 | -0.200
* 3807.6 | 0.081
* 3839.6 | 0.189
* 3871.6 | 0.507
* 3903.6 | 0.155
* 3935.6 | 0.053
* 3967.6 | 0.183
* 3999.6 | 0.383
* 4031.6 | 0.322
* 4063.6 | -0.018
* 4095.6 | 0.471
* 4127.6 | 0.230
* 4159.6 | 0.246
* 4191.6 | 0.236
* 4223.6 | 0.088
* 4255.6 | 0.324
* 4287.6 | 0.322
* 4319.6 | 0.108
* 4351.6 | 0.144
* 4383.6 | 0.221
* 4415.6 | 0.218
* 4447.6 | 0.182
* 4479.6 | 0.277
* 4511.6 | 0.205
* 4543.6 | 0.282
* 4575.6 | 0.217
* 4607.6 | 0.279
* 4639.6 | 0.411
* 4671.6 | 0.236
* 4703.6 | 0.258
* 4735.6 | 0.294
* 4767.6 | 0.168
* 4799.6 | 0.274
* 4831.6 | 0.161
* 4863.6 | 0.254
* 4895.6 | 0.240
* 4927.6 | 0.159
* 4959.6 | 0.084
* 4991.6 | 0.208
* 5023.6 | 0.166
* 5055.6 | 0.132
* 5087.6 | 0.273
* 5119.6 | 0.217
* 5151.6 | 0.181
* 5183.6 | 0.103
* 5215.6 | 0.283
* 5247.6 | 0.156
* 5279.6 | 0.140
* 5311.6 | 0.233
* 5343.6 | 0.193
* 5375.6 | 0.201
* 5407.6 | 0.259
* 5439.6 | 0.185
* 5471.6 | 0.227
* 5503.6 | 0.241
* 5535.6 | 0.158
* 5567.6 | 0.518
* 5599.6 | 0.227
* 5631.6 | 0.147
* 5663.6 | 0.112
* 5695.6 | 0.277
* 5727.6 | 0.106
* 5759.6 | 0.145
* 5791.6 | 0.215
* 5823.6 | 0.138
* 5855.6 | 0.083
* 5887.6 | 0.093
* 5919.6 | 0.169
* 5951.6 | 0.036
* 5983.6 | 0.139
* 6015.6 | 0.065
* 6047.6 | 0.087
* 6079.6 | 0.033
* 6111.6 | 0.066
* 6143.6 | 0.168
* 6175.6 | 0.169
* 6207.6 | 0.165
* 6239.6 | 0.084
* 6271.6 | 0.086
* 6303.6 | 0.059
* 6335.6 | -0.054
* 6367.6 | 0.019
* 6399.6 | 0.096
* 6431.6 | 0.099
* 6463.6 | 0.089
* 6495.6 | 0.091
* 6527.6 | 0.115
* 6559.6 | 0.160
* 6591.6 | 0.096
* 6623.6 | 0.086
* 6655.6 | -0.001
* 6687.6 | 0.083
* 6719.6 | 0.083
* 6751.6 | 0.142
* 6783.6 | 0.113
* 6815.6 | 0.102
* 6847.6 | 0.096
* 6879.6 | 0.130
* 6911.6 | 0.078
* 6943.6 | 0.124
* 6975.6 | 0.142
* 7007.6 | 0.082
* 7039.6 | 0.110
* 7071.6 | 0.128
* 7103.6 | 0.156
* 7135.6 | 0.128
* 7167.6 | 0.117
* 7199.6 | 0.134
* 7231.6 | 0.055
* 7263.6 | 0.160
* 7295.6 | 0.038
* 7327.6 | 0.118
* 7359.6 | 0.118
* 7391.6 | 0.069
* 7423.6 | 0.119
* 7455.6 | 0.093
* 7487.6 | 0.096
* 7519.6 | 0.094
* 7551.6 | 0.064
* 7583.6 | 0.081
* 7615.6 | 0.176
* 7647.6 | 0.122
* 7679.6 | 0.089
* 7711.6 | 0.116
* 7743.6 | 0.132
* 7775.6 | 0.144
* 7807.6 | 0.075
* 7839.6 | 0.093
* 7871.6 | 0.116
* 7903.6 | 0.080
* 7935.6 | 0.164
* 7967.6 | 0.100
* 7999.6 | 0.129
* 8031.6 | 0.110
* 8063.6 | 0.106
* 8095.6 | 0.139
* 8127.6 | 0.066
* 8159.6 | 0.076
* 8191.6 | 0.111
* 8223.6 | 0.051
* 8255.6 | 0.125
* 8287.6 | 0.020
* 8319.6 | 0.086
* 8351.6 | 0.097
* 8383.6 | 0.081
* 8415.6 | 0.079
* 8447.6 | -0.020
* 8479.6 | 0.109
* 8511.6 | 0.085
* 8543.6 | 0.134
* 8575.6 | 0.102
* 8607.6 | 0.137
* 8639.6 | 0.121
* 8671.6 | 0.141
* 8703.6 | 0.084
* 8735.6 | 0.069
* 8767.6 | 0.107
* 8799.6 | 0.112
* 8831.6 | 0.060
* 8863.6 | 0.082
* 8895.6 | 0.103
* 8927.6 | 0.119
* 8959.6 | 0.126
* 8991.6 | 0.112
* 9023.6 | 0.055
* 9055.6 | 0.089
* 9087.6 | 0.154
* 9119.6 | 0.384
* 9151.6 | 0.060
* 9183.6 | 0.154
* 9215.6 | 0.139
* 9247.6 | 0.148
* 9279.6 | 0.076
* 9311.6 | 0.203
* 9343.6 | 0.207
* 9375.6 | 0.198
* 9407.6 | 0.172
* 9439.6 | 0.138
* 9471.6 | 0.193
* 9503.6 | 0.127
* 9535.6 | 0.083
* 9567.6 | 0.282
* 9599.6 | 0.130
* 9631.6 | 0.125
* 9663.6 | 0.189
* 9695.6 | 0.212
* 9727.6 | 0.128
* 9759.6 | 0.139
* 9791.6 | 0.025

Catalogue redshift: 1.44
